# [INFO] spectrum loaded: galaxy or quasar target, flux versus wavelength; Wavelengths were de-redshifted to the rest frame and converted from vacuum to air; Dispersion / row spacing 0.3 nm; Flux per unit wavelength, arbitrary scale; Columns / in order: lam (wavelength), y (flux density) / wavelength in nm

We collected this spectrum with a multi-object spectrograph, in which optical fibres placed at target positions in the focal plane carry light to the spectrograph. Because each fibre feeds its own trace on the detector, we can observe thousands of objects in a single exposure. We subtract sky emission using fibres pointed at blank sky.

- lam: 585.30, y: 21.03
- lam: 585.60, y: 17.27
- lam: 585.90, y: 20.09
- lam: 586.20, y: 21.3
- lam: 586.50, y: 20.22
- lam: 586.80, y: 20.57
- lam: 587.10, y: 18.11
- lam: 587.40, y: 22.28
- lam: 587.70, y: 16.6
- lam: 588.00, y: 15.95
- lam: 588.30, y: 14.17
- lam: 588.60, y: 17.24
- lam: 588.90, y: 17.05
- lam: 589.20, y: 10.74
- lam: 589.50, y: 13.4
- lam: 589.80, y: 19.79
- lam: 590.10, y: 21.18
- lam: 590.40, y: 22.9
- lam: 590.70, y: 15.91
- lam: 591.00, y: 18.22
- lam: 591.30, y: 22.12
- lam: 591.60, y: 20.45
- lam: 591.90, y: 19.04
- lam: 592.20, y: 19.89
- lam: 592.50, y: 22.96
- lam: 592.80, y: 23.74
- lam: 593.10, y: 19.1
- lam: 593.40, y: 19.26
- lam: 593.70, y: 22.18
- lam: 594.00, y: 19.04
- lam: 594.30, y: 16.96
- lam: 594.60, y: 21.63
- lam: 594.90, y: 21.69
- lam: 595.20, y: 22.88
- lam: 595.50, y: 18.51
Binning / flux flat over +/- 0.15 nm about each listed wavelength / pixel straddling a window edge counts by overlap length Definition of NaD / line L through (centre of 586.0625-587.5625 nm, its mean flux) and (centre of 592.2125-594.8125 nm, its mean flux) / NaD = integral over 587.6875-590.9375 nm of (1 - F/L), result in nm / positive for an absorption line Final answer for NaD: 0.58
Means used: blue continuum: 20.5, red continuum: 20.6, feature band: 16.9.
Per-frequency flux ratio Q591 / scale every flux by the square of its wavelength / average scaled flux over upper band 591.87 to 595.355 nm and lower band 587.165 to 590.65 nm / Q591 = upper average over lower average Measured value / 1.21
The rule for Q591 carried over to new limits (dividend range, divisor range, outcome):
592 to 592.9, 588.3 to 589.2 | 1.43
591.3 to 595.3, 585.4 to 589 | 1.15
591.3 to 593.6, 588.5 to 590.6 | 1.20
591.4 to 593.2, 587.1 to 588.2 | 1.18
